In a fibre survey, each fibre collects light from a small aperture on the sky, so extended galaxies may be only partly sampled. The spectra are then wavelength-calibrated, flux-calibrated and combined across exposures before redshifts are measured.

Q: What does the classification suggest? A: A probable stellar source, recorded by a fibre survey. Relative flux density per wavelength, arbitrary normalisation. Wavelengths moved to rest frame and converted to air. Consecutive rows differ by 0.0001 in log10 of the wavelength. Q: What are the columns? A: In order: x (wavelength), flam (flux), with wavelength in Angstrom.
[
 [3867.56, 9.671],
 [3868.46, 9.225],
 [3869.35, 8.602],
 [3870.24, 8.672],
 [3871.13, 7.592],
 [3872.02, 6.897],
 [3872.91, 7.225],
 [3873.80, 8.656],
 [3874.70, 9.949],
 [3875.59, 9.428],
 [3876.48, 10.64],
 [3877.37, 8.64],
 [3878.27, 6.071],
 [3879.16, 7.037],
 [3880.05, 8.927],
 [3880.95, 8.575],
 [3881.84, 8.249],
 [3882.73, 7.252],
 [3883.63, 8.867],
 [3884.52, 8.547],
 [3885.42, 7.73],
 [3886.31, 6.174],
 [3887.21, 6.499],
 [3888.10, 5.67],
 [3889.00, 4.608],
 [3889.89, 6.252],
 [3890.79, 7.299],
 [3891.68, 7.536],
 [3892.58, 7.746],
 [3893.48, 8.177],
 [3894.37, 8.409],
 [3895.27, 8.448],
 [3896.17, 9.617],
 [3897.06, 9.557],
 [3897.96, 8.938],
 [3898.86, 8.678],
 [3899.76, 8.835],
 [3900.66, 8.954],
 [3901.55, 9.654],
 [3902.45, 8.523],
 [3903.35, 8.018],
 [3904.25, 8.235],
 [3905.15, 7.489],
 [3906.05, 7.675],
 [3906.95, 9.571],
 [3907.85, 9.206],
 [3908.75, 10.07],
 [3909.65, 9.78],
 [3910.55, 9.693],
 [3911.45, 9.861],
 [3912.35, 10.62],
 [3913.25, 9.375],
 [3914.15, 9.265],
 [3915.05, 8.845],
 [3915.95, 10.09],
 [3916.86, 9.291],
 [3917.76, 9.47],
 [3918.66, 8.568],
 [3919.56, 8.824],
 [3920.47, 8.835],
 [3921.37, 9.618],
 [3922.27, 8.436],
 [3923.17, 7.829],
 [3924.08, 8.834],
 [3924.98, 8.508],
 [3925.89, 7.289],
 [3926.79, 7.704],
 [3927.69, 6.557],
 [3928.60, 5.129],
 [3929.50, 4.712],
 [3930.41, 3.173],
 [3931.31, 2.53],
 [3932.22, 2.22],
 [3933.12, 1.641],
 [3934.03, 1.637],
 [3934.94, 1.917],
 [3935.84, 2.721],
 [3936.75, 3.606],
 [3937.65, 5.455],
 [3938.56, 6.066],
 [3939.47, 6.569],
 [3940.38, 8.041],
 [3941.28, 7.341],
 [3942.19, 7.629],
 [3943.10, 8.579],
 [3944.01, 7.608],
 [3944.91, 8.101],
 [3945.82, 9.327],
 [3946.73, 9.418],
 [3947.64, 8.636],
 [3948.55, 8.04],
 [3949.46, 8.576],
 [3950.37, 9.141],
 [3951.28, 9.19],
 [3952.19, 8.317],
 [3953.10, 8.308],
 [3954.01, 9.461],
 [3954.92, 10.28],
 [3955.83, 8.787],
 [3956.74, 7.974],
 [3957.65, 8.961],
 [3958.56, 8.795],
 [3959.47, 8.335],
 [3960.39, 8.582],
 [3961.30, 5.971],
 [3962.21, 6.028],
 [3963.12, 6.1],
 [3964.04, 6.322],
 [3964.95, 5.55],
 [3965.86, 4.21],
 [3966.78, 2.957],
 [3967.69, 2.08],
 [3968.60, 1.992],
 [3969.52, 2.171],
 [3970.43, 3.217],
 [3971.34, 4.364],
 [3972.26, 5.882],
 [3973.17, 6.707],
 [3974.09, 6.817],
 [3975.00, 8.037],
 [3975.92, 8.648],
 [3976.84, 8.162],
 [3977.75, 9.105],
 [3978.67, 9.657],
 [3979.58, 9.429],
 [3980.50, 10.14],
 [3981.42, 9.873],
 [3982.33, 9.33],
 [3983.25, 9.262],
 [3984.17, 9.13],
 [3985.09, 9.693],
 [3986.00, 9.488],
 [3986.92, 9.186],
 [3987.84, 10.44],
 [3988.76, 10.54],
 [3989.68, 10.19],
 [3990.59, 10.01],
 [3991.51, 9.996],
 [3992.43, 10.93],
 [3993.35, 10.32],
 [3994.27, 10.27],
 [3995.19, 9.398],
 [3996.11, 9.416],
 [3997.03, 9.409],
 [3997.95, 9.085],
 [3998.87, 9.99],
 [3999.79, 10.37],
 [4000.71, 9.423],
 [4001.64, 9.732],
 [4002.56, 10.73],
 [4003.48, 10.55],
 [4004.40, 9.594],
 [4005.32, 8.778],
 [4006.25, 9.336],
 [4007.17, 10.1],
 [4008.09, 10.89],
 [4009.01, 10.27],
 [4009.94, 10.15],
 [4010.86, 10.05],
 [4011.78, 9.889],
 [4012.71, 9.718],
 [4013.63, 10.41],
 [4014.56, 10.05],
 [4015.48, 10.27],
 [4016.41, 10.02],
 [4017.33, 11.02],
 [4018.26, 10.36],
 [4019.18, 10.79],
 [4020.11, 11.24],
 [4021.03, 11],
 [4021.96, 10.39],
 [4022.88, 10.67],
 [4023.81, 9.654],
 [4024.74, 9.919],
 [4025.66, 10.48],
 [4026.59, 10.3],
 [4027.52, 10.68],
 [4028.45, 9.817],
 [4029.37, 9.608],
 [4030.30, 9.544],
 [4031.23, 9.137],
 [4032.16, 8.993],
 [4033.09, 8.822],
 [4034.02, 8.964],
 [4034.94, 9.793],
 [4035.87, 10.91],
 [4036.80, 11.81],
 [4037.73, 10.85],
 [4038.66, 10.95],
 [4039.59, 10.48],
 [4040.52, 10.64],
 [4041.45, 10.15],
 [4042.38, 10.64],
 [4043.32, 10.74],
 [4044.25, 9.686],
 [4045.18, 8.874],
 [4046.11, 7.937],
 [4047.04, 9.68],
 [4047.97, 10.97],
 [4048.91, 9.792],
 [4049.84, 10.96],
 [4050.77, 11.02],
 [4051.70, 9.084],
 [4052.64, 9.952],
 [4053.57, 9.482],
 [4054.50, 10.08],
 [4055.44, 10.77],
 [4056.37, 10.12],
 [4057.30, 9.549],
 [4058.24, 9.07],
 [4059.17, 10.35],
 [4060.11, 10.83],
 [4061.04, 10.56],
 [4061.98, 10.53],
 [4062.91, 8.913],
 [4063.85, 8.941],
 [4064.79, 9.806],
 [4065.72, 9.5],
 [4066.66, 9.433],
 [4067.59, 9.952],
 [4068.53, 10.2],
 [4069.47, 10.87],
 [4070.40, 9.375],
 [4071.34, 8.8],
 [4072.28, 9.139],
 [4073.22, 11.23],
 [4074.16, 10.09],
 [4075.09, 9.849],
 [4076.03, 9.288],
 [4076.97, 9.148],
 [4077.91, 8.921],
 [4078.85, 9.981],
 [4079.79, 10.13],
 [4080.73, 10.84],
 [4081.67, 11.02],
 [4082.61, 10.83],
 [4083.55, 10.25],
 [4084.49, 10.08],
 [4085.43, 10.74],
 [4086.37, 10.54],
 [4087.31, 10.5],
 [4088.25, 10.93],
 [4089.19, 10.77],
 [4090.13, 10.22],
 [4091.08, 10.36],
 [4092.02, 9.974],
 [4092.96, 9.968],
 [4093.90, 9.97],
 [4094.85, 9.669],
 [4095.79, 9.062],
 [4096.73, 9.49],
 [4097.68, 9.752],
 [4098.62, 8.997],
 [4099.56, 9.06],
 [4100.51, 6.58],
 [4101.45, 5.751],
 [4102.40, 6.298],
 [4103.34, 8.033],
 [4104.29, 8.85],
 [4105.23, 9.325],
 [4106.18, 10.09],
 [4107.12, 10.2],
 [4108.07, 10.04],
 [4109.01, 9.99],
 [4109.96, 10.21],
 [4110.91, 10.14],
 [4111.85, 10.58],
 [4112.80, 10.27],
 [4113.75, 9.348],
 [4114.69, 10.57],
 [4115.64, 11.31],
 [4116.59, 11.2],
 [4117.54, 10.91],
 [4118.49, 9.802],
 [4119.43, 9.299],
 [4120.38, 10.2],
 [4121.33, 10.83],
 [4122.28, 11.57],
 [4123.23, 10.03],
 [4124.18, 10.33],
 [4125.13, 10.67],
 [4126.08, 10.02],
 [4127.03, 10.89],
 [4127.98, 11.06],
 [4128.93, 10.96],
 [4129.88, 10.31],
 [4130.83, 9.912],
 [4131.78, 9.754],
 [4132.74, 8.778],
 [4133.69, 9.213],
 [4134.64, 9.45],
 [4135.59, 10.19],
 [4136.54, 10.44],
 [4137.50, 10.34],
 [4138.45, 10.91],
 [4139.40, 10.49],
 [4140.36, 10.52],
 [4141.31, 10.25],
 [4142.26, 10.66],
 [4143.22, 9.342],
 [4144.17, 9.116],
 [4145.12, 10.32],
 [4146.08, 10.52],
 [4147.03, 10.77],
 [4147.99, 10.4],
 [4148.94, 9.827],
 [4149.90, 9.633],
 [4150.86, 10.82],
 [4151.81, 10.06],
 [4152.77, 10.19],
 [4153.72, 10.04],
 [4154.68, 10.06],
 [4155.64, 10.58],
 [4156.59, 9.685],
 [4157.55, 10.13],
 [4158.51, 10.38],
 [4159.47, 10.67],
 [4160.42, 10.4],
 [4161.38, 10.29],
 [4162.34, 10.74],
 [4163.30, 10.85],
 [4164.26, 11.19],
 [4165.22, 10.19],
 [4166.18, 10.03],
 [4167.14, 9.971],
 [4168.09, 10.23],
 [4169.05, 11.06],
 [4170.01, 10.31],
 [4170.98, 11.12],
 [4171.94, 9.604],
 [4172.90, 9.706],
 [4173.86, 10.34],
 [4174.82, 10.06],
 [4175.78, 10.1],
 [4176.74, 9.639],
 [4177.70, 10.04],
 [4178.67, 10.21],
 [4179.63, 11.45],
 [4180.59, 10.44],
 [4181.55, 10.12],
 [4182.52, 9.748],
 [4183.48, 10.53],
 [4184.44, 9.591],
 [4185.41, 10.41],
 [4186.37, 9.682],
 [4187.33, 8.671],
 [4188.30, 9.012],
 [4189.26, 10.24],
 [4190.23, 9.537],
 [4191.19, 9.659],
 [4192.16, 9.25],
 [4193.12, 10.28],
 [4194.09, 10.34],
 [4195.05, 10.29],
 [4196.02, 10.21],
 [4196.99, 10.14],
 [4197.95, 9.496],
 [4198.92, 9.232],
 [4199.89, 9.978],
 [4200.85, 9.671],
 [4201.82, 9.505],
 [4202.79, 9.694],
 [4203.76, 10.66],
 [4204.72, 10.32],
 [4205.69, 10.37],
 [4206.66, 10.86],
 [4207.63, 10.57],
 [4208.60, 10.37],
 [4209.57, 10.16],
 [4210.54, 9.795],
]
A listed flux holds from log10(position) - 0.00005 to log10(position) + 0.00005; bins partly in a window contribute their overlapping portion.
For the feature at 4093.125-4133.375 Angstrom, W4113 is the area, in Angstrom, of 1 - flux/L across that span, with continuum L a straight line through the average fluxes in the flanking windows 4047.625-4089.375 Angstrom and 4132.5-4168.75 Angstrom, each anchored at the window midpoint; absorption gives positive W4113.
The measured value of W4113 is 1.5 Angstrom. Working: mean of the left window 10.1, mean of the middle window 9.76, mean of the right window 10.2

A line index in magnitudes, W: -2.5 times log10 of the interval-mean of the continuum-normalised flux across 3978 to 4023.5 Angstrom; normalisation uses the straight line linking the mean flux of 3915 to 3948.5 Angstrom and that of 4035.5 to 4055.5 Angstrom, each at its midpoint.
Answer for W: -0.13 mag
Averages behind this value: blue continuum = 6.77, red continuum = 10.2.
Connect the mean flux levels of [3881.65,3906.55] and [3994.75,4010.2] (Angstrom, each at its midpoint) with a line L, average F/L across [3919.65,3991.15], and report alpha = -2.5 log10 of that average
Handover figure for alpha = 0.25 mag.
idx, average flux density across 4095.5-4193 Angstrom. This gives 10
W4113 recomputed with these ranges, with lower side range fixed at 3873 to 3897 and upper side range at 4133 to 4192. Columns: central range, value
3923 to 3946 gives 7.13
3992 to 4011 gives -2.34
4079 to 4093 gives -1.39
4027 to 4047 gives -1.78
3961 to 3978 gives 6.24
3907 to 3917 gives -1.89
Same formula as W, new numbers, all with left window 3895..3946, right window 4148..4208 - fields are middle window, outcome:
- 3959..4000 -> 0.04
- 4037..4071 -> -0.13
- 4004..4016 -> -0.18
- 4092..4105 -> 0.08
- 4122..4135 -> -0.06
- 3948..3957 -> -0.12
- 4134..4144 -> -0.05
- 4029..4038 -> -0.13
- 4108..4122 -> -0.09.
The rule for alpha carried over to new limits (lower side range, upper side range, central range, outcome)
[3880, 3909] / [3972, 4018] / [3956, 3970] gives 0.492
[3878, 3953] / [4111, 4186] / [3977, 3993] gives -0.160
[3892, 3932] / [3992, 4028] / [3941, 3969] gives 0.217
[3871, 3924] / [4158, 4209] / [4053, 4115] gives -0.023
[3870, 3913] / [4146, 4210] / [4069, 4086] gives -0.059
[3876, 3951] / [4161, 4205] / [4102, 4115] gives -0.019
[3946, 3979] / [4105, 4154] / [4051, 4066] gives -0.113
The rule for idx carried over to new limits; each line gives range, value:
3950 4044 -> 9.07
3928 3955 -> 6.4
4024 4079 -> 9.93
